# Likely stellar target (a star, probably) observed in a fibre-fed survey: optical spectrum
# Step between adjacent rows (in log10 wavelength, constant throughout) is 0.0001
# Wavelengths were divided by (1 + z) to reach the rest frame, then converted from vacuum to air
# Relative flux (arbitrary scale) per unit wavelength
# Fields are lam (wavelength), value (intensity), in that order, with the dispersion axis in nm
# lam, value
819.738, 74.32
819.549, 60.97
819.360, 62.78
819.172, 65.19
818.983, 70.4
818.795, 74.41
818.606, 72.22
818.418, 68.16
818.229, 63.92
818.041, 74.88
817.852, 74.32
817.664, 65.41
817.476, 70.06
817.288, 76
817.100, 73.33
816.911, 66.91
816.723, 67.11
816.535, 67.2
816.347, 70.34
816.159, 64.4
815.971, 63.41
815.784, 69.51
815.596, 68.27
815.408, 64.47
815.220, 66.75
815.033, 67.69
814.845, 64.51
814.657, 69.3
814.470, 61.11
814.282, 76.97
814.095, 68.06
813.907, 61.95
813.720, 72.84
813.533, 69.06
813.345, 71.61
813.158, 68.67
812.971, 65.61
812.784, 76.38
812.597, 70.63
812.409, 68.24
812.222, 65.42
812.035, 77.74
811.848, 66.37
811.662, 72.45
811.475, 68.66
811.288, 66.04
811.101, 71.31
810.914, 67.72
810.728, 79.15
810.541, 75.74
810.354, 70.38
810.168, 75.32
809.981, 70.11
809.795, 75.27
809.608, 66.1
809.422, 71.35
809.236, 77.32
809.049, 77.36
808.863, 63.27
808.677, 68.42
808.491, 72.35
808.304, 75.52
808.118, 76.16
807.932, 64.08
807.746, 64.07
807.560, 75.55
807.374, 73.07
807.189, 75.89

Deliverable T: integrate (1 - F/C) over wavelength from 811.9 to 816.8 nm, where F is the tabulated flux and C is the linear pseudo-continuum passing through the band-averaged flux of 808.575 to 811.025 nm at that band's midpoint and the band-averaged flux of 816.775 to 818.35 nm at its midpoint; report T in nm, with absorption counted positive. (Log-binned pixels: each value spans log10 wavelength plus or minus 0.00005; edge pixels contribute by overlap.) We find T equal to 0.19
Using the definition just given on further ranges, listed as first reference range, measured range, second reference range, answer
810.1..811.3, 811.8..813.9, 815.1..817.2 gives 0.02 nm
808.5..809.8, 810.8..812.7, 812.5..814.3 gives 0.02 nm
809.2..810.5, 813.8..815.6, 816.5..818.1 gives 0.11 nm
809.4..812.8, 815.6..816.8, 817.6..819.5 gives 0.04 nm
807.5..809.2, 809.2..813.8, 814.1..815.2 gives -0.11 nm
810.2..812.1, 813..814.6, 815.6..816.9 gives 0.01 nm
